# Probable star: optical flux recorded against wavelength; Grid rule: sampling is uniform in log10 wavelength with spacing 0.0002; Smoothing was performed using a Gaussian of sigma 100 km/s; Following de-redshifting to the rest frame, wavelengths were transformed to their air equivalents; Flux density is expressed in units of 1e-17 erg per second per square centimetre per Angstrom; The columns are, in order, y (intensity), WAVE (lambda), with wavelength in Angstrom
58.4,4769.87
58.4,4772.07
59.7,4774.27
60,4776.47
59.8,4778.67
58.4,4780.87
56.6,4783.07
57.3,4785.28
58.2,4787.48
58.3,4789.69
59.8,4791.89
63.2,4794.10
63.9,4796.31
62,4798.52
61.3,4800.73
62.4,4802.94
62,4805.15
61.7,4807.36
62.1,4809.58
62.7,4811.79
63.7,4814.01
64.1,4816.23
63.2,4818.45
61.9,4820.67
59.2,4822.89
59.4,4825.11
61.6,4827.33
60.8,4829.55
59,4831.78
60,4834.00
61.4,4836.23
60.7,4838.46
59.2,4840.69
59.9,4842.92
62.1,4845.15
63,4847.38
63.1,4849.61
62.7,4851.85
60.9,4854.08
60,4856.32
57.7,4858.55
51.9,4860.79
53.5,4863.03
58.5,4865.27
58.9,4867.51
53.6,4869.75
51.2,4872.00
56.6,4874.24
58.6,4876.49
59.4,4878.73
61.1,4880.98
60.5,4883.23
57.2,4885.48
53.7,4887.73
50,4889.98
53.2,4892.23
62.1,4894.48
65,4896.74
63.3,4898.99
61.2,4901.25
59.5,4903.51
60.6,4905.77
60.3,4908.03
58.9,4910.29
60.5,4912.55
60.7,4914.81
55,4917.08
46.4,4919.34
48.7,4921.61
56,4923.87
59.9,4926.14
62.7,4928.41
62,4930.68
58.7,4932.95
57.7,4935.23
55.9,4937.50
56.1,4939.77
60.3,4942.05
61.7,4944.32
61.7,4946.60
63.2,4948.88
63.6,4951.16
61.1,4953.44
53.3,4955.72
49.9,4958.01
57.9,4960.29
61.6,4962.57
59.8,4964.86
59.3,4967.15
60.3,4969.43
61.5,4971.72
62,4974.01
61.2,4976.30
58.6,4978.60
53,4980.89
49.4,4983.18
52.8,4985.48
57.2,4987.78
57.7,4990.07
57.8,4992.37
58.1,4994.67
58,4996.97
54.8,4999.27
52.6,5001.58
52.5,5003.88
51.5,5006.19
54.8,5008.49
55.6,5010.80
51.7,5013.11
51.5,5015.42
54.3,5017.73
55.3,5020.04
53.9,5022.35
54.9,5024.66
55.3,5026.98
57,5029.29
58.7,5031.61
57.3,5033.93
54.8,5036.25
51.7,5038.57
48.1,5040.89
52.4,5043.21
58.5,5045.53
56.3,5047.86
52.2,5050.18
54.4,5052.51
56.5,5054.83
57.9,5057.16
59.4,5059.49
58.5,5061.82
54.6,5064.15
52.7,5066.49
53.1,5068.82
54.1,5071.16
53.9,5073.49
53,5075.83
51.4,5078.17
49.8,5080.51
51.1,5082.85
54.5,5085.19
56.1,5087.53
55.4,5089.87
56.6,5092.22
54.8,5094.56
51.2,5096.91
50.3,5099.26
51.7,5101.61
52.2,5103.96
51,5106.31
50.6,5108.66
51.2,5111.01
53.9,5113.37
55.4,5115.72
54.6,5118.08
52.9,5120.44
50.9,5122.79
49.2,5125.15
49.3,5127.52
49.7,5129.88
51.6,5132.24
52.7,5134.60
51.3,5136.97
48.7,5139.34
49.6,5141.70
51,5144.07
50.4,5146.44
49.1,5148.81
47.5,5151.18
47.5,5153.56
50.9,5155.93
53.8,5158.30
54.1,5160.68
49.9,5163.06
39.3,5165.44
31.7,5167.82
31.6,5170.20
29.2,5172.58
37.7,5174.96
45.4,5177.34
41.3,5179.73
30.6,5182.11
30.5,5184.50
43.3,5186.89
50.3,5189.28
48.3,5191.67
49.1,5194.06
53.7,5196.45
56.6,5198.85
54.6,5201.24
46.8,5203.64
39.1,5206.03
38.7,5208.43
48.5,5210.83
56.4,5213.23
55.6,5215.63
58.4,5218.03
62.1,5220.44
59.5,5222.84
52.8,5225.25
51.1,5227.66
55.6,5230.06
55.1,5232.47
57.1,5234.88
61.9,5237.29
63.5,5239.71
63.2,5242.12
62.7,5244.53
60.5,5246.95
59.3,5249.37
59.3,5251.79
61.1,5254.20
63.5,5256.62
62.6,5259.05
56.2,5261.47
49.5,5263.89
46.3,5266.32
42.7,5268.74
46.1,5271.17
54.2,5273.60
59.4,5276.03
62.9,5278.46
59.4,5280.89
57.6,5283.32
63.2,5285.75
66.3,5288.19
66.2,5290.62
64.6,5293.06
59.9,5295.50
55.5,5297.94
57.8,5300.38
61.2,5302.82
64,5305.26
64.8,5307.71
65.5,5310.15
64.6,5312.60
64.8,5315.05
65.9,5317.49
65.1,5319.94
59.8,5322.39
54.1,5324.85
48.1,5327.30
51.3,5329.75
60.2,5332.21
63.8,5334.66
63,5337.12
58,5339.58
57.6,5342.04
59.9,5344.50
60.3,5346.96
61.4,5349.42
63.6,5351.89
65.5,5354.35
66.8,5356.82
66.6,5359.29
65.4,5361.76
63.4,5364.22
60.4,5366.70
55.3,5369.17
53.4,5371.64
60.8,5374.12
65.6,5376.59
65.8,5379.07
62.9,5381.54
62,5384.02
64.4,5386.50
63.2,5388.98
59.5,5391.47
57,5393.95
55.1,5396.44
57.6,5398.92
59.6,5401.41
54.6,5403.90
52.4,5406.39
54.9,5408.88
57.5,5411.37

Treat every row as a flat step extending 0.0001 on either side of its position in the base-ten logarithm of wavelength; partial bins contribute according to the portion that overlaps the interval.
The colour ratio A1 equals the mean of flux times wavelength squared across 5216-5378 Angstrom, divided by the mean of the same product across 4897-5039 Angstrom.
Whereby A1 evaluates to 1.19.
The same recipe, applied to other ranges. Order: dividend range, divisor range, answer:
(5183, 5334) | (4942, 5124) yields 1.12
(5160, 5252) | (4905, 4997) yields 0.95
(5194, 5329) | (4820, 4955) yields 1.13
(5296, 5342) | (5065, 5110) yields 1.25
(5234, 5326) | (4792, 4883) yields 1.18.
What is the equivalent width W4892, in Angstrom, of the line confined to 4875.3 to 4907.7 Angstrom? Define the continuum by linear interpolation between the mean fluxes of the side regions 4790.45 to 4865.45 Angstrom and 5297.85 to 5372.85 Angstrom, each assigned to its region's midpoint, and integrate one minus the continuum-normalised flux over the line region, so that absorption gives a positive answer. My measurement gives 1.0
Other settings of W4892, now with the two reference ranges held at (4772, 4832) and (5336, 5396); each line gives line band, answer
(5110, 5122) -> 1.5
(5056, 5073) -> 1.5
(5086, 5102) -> 1.9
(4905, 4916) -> 0.1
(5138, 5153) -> 2.9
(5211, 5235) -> 2.1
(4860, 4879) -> 1.6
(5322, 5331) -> 1.3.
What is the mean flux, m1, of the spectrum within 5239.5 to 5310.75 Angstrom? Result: 59.2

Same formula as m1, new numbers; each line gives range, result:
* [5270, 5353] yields 60.3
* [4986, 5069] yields 55.1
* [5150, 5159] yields 49.7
